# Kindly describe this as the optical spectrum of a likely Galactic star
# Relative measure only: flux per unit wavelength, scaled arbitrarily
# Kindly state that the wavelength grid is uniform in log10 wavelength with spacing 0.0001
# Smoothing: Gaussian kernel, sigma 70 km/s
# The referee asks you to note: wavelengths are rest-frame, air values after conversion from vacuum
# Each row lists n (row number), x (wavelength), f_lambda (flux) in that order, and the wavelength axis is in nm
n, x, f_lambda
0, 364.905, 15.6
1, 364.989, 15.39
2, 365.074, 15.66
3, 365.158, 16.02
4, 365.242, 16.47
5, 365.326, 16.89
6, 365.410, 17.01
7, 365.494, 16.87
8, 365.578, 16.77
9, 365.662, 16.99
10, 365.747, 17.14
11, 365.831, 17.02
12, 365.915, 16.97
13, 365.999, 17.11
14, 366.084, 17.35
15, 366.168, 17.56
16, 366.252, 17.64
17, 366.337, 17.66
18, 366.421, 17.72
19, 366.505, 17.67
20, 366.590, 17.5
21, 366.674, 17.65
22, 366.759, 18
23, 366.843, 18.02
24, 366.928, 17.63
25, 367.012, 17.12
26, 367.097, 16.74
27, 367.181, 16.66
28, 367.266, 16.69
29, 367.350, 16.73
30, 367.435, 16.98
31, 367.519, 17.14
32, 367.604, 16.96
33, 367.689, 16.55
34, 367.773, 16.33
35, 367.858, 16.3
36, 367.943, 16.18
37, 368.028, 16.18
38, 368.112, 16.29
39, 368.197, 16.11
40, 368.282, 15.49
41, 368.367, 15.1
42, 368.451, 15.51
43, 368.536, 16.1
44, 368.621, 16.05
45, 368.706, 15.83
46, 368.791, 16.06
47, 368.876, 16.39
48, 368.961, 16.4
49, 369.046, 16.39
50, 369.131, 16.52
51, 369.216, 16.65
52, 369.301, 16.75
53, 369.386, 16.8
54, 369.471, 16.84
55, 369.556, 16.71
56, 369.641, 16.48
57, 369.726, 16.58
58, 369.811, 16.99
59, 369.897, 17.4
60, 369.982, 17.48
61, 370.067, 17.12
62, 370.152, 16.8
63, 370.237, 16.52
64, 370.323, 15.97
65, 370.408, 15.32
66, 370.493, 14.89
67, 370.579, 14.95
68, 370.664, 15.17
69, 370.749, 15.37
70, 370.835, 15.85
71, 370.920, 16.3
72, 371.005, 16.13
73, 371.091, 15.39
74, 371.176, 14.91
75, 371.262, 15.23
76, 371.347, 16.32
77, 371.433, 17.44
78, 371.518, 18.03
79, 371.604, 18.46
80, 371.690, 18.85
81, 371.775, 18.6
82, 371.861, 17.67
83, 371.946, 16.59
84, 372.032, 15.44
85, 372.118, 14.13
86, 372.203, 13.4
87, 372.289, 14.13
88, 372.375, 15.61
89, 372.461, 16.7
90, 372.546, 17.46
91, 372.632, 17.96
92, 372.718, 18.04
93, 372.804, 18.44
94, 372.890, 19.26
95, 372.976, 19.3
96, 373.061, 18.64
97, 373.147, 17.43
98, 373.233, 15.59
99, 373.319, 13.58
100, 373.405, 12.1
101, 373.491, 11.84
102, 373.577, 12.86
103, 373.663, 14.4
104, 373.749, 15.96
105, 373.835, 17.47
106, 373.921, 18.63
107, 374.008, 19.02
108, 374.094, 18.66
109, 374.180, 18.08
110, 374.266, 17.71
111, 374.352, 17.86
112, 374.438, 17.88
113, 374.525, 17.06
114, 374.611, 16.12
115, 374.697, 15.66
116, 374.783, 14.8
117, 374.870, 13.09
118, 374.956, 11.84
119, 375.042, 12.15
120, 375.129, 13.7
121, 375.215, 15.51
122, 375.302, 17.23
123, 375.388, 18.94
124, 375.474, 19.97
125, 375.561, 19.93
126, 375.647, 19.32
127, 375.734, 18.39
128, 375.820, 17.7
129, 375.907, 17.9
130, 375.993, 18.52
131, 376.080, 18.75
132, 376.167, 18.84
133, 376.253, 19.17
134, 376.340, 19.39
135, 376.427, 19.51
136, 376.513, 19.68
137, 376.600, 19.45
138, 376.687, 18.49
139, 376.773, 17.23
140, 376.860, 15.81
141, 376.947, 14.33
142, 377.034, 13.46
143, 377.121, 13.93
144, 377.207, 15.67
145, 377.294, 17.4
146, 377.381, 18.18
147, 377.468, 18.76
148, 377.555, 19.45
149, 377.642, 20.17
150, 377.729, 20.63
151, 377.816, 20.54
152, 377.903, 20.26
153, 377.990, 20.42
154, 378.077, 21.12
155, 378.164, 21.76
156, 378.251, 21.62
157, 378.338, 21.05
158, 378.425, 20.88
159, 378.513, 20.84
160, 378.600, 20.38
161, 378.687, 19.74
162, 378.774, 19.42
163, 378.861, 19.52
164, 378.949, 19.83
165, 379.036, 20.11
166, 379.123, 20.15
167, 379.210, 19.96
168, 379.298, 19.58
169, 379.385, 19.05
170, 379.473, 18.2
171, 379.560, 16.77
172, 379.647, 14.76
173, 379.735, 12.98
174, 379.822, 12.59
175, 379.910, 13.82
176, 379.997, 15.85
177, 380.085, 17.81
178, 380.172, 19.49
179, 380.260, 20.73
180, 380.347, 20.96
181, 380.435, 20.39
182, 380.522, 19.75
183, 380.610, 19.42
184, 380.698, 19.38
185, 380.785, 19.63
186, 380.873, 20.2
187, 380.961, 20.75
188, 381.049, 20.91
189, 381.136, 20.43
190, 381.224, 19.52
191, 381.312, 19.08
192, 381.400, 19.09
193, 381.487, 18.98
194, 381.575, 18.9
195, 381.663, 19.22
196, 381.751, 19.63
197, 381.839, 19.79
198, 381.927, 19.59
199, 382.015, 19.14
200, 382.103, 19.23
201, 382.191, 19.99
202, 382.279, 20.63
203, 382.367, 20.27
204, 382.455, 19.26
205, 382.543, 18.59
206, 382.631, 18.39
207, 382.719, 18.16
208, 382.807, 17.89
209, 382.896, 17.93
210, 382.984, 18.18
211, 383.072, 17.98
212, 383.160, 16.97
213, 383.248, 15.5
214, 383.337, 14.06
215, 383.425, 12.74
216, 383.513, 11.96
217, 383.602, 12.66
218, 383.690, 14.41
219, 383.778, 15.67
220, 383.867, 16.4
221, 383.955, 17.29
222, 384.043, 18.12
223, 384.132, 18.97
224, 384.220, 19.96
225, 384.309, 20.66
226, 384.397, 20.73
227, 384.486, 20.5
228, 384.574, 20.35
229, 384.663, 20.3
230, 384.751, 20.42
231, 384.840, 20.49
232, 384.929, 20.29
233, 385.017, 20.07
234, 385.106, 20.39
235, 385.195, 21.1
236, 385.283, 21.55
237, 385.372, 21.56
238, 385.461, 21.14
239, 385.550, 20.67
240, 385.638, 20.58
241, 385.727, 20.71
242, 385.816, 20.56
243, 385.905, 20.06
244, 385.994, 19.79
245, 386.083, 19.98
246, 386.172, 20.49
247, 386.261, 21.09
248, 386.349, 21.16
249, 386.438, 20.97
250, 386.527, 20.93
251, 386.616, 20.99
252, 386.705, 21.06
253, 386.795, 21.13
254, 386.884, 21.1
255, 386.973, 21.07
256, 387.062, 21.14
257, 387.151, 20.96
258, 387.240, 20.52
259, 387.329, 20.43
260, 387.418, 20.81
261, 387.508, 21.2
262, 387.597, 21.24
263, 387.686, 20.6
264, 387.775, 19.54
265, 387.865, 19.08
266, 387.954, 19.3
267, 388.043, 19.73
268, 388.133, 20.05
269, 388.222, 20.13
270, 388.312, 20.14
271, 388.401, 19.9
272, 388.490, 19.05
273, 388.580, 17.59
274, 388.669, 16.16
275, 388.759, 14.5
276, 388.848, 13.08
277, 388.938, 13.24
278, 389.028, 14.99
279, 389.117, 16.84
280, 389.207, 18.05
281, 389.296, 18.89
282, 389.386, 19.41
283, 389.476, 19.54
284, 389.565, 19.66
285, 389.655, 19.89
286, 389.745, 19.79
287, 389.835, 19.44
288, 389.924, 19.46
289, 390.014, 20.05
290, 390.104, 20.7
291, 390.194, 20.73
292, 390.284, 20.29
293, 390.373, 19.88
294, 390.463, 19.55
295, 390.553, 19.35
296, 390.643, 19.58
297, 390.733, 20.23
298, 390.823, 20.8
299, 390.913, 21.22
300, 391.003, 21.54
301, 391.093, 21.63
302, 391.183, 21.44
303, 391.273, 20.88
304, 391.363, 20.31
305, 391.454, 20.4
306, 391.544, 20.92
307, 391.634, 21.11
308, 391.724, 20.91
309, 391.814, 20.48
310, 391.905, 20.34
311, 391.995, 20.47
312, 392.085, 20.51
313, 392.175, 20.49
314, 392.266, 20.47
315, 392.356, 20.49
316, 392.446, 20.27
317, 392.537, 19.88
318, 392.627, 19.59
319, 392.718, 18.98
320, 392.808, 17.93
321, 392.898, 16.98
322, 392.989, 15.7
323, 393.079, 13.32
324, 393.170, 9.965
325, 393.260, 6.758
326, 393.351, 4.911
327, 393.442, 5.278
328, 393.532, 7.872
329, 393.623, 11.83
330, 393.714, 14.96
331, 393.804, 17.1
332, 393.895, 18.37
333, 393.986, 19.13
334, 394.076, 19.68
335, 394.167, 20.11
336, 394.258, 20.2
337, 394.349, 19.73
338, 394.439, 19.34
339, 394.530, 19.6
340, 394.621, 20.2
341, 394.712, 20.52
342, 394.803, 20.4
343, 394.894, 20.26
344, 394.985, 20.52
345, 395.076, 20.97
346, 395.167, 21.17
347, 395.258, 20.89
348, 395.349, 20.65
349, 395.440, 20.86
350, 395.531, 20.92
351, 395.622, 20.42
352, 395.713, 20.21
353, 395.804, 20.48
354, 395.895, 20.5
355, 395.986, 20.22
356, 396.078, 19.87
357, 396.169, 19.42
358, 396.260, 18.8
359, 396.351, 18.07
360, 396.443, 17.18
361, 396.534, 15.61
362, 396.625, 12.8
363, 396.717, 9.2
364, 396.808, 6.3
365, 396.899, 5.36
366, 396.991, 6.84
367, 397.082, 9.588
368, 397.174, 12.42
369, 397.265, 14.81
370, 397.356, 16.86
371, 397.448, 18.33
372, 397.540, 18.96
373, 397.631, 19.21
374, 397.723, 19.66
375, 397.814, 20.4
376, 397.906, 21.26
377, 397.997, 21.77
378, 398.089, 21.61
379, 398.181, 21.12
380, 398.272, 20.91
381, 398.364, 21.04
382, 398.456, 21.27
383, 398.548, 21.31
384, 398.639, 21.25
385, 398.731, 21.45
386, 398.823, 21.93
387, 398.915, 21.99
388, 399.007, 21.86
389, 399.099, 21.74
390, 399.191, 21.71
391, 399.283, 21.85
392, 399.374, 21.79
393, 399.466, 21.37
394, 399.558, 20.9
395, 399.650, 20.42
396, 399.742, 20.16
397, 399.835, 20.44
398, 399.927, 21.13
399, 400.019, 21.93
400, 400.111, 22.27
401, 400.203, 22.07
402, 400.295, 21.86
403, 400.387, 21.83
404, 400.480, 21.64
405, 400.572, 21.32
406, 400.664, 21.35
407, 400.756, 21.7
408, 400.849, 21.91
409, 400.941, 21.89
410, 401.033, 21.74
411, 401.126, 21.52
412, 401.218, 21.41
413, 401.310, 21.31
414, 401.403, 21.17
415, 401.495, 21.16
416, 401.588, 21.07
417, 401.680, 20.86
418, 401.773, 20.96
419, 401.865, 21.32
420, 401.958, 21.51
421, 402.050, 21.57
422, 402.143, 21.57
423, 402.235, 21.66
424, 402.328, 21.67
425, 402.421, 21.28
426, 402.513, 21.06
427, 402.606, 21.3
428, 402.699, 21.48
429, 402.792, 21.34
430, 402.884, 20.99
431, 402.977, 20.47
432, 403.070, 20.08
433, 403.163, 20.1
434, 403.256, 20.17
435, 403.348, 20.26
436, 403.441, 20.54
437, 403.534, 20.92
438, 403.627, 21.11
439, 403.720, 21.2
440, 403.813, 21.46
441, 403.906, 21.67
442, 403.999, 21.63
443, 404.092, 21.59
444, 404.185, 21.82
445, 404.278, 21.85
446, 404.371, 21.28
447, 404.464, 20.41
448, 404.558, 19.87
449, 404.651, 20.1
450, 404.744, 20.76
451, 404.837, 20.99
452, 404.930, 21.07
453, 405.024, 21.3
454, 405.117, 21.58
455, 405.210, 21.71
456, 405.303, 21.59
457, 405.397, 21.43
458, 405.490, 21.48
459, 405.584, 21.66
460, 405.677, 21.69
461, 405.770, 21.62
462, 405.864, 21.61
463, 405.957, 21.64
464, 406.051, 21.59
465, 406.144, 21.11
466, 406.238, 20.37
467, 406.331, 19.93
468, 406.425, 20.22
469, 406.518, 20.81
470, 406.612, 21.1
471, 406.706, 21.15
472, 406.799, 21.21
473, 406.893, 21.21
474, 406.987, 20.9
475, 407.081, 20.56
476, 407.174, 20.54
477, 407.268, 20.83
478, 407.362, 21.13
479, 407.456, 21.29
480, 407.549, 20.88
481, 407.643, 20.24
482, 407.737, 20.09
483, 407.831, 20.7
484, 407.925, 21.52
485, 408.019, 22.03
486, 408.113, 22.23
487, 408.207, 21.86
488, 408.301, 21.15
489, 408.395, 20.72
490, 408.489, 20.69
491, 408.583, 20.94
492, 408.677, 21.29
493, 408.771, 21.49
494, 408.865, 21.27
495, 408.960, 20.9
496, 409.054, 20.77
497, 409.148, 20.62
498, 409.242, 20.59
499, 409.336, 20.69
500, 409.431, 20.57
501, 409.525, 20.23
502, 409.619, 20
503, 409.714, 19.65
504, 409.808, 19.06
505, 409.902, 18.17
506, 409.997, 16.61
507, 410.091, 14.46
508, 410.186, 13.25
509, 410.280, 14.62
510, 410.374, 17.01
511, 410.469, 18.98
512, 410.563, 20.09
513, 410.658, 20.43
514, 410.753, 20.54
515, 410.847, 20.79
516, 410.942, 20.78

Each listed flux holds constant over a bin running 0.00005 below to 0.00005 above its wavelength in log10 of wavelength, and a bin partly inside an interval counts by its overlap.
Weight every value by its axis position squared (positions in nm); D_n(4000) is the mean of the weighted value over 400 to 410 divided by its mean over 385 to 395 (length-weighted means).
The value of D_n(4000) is 1.2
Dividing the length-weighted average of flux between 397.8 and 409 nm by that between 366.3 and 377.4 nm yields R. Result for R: 1.3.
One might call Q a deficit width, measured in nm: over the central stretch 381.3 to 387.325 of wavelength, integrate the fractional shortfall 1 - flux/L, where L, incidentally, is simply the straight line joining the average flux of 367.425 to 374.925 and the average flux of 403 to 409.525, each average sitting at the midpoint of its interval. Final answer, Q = -0.38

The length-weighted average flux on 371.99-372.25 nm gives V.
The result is 14.3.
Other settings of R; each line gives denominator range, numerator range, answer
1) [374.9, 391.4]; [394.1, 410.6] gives 1.06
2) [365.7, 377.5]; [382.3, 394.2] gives 1.12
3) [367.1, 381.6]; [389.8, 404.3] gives 1.12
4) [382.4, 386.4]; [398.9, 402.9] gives 1.14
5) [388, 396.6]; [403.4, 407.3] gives 1.13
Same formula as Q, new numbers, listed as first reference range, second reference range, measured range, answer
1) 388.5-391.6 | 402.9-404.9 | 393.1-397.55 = 0.77 nm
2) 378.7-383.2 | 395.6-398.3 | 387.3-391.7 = -0.41 nm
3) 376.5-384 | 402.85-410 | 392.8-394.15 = 0.43 nm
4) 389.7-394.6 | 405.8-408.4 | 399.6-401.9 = -0.17 nm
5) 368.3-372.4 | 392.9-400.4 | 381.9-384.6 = -0.09 nm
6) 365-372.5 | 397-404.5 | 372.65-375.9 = 0.12 nm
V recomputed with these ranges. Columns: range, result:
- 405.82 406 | 21.7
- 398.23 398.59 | 21.1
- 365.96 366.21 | 17.3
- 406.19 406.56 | 20.3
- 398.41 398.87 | 21.4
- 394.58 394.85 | 20.4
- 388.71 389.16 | 14.5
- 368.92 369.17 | 16.4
